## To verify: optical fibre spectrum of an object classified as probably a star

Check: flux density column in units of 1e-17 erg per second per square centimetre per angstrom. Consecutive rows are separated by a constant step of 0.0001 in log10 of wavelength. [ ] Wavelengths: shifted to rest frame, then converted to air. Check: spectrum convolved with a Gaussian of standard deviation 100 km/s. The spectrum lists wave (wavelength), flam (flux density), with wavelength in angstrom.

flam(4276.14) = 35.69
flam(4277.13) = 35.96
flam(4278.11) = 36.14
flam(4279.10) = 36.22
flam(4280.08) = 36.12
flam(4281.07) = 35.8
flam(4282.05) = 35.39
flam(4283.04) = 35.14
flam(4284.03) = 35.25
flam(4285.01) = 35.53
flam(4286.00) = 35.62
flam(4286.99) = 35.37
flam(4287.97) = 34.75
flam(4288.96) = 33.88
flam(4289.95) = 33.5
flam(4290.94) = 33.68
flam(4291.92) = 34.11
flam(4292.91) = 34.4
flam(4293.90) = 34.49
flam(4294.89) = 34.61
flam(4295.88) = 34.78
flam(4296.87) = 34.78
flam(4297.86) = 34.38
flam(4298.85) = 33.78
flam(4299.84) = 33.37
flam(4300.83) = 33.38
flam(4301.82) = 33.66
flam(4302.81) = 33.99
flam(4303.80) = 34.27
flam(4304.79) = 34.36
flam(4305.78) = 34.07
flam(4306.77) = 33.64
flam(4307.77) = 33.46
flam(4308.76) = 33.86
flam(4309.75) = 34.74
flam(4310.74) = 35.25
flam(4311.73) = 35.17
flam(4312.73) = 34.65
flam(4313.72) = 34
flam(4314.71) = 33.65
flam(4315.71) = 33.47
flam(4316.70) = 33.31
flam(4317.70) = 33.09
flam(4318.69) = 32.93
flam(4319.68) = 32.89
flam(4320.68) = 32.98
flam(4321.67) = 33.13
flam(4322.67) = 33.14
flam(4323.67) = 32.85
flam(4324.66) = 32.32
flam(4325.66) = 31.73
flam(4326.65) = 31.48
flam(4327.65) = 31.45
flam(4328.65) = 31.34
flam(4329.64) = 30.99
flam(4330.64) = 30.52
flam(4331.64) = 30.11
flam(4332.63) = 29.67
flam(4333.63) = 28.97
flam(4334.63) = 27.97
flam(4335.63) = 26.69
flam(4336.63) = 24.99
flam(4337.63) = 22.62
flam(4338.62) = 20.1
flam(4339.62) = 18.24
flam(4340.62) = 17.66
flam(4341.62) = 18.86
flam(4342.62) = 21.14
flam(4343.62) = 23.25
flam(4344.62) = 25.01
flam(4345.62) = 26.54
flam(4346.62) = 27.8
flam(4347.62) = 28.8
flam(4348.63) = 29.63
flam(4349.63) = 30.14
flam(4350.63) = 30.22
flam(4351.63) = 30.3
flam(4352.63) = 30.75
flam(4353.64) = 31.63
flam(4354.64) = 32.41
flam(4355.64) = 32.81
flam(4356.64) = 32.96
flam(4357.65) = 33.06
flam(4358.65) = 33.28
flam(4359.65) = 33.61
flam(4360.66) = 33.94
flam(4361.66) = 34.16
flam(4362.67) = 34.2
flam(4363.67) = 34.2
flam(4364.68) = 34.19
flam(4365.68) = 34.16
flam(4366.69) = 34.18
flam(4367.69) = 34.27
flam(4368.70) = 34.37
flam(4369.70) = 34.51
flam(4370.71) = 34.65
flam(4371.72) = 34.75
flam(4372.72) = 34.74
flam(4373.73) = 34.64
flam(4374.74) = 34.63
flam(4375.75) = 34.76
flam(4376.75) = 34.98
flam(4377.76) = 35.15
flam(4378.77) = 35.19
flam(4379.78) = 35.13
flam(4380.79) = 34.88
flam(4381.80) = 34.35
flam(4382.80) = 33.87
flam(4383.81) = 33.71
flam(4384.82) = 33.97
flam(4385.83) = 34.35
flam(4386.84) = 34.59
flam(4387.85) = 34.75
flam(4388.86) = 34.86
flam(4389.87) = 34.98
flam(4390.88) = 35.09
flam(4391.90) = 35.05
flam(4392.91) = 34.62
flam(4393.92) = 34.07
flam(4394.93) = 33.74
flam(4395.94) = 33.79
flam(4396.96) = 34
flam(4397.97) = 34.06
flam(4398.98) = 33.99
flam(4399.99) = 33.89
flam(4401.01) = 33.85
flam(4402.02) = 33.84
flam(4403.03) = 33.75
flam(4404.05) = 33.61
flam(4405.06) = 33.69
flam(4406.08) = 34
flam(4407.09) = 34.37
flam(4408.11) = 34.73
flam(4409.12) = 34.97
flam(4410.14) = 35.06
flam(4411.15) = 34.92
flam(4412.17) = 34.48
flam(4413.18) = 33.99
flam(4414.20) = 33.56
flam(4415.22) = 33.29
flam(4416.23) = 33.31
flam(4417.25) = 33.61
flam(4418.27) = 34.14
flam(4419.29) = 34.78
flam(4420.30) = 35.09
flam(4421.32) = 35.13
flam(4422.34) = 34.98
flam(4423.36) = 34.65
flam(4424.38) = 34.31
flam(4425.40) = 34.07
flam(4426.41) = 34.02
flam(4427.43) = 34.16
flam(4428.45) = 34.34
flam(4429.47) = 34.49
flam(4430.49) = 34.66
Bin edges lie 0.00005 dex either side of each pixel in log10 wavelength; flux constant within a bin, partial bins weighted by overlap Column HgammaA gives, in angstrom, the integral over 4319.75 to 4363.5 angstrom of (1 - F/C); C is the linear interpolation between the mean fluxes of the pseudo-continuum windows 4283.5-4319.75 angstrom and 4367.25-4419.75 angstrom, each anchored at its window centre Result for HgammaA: 6.4 angstrom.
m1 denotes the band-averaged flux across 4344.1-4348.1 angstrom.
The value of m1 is 27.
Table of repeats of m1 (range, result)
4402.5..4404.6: 33.7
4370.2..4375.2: 34.6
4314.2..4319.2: 33.3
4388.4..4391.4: 34.9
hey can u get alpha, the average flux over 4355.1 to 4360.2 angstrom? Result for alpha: 33.1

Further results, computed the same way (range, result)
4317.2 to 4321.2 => 33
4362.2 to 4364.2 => 34.2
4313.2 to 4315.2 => 33.9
